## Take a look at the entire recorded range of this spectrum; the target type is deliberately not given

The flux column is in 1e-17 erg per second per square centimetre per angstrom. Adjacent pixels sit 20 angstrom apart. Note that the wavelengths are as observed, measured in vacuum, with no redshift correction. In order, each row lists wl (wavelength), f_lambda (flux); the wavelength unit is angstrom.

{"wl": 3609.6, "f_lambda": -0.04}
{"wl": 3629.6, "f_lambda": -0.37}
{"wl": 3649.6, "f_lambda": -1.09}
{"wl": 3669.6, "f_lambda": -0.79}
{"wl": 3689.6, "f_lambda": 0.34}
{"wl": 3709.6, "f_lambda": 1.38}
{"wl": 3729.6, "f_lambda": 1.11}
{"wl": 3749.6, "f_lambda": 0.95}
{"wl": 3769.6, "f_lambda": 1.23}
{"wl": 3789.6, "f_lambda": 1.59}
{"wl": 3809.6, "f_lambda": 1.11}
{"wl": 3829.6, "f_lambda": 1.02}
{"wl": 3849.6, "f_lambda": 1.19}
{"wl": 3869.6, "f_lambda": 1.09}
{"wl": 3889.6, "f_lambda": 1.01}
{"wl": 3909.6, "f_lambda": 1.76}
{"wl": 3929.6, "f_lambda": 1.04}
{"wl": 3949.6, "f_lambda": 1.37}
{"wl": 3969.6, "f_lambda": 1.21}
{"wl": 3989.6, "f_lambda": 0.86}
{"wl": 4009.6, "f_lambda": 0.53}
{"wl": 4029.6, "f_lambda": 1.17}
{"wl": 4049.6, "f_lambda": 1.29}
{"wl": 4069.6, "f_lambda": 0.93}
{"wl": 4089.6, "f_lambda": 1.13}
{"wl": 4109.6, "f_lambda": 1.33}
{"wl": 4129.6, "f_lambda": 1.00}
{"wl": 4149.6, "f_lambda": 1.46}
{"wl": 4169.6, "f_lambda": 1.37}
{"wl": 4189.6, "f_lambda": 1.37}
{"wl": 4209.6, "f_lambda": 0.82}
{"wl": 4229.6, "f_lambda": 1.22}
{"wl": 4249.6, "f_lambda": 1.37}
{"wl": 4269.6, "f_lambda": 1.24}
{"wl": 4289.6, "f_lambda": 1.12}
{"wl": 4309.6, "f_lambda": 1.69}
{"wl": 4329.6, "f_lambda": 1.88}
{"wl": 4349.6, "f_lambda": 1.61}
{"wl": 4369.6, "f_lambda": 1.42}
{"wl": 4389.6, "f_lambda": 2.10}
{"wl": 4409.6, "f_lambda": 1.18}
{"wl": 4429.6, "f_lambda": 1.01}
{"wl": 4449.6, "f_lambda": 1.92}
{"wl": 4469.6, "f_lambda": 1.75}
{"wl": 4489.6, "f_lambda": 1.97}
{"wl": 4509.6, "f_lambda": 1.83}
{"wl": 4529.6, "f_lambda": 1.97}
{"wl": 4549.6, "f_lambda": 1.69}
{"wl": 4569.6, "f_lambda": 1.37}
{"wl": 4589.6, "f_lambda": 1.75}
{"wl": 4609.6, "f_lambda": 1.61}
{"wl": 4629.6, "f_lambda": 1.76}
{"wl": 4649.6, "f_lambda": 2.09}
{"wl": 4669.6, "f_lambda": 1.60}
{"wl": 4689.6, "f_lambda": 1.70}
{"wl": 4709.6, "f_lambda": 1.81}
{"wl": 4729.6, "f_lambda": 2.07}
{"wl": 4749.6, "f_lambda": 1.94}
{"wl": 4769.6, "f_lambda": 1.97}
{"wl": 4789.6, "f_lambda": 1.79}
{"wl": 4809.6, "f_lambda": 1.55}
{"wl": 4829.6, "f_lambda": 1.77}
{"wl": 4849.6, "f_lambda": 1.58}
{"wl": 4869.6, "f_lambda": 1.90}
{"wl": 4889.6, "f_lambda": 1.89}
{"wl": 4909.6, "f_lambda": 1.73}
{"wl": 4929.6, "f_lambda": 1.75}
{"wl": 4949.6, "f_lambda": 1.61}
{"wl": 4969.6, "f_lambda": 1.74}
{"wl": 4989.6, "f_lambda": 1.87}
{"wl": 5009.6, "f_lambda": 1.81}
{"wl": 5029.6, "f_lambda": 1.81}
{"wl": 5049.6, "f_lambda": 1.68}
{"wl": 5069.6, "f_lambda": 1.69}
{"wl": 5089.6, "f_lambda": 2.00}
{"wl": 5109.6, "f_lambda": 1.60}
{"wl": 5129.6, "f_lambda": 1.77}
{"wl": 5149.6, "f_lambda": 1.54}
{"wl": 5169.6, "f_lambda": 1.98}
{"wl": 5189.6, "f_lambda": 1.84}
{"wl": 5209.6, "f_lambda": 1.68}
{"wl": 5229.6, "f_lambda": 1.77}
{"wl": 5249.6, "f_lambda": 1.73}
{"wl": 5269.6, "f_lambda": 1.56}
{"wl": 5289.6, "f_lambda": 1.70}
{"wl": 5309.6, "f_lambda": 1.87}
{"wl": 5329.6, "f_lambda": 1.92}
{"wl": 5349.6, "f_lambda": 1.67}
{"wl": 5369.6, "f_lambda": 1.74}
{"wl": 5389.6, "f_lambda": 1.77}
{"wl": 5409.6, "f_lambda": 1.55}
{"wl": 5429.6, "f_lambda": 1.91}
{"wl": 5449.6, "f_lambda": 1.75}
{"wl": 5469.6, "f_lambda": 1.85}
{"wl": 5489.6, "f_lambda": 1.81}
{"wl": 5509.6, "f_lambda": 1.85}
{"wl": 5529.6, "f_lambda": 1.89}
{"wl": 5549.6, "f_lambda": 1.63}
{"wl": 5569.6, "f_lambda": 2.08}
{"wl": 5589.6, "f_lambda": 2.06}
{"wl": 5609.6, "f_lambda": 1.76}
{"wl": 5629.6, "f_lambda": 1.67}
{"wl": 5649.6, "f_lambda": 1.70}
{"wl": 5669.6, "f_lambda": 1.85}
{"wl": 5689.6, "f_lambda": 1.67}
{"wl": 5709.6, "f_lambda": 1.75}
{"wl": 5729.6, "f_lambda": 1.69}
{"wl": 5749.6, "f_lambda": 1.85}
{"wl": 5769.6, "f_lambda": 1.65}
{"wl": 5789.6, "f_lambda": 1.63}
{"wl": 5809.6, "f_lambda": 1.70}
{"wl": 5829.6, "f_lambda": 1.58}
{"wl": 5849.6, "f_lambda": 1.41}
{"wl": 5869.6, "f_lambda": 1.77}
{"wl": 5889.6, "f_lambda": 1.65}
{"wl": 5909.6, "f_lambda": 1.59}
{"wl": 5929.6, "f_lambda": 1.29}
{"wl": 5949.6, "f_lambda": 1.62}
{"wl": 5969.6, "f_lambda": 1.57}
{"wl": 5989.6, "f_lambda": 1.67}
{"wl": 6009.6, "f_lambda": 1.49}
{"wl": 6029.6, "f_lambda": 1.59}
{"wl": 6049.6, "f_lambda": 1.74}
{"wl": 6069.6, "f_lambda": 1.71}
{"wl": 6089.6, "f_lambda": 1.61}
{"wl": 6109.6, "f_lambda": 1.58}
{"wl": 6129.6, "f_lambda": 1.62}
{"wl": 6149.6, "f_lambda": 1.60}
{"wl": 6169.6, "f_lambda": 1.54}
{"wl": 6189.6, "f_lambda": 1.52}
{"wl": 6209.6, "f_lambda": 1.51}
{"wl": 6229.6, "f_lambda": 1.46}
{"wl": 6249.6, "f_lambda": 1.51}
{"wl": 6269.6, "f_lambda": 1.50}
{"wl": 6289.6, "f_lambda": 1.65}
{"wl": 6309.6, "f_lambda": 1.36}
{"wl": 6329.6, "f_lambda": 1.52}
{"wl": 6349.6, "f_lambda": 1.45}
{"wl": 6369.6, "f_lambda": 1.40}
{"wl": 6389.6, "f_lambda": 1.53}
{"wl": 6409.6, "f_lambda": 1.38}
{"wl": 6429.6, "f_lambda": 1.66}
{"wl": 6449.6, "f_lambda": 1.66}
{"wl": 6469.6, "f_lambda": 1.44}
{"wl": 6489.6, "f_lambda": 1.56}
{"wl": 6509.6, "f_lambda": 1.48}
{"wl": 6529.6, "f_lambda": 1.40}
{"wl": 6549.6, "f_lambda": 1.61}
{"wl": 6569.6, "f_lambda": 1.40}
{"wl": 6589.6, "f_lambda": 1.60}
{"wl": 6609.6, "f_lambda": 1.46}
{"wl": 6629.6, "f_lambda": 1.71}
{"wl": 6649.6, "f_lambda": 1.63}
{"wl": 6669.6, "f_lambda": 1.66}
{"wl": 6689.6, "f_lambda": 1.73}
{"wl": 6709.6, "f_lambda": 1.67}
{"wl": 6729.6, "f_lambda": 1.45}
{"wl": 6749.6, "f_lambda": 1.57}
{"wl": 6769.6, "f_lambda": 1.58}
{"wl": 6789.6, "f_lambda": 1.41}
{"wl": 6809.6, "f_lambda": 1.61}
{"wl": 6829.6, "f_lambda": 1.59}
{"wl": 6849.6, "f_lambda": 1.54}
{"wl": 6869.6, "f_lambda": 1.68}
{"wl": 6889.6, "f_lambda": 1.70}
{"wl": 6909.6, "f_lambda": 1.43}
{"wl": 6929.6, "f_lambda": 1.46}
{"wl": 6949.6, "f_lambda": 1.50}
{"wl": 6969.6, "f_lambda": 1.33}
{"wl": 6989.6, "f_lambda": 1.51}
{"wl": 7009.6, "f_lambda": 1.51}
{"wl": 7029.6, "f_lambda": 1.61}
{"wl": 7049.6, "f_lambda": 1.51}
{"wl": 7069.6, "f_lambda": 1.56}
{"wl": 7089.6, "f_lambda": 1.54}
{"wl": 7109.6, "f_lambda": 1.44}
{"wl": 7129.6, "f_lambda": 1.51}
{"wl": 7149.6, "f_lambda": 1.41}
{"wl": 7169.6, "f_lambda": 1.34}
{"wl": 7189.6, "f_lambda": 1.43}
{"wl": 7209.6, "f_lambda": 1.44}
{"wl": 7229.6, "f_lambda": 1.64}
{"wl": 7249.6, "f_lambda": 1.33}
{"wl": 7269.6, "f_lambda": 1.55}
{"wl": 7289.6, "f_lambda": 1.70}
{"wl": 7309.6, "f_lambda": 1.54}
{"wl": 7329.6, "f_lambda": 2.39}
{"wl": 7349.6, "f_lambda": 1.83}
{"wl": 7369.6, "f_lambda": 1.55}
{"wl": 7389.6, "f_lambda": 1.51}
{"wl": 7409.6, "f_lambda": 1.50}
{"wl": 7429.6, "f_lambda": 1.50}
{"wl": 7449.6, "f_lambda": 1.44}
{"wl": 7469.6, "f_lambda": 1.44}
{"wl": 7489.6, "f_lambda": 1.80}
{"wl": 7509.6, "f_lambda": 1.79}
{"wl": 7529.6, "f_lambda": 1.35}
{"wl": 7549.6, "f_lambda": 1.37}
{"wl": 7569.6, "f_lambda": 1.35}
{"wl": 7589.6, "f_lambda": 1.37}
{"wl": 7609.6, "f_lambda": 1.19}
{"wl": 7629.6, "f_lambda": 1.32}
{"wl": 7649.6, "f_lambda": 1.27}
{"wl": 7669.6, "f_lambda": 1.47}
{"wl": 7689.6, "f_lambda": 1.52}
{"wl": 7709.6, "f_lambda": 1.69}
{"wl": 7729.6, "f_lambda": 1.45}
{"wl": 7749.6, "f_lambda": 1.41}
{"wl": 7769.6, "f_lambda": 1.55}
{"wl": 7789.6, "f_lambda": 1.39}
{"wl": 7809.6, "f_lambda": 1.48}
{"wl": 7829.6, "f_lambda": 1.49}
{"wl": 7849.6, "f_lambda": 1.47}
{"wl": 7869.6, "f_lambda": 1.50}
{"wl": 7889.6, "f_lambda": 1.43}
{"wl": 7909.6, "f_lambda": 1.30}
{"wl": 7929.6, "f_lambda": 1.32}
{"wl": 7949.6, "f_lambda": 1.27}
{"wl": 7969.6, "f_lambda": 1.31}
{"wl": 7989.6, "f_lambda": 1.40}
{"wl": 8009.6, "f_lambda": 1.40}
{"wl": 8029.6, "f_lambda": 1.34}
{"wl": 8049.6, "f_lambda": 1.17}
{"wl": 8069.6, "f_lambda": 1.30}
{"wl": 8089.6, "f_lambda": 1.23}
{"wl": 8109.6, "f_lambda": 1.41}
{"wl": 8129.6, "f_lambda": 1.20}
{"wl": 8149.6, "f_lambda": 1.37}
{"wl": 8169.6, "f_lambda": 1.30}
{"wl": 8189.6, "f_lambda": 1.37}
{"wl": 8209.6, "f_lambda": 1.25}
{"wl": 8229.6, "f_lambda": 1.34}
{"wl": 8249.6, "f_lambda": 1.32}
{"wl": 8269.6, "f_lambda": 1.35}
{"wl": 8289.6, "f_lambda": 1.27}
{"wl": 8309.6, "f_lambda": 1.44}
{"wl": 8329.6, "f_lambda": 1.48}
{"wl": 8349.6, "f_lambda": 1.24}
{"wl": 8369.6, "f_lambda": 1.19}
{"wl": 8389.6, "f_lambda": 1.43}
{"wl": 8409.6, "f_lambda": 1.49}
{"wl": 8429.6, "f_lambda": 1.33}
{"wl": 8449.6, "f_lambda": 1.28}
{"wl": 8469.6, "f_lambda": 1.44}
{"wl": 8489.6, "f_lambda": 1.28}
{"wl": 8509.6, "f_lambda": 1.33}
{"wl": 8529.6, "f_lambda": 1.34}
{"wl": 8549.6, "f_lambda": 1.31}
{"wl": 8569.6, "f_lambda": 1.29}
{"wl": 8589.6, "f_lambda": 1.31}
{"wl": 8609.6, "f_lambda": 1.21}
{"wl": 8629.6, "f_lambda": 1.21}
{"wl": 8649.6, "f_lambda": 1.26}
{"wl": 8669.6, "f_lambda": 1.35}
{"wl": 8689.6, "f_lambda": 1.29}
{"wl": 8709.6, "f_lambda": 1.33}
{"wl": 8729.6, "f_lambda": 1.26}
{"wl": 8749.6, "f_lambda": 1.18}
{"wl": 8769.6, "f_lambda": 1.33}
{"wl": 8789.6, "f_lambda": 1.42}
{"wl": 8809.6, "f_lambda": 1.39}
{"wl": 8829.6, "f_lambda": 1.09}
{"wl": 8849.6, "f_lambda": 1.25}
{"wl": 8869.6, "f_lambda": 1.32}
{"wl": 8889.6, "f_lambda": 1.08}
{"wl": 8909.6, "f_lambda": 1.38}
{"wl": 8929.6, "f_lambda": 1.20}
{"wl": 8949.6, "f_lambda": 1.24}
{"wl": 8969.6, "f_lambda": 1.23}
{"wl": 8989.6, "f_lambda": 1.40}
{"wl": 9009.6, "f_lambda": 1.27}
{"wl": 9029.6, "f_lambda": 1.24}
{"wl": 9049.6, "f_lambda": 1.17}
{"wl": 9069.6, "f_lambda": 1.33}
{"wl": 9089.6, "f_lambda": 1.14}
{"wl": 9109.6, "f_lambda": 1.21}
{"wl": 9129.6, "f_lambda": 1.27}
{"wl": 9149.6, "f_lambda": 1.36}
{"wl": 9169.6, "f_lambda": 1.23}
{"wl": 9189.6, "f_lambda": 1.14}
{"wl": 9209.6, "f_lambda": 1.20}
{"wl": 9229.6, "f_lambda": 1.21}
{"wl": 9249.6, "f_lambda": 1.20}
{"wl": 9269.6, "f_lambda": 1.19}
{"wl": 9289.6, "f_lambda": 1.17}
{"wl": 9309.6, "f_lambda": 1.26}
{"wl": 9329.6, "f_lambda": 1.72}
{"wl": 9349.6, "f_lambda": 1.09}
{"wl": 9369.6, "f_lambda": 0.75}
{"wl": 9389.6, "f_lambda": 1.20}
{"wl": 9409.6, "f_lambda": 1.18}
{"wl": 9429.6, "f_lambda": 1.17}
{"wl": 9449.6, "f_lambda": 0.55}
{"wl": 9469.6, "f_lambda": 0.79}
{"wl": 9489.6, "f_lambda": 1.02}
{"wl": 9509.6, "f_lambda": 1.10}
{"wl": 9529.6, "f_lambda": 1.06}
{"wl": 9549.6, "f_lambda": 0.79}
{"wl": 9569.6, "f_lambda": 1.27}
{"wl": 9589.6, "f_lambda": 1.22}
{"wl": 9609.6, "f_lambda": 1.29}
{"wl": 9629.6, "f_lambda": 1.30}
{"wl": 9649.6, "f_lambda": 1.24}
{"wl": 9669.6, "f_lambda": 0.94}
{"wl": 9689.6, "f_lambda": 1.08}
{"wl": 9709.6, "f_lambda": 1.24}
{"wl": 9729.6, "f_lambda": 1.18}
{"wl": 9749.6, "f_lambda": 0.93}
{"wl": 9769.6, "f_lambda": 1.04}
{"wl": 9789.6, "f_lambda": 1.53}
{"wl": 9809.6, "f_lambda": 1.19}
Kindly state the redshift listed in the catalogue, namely 0.116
